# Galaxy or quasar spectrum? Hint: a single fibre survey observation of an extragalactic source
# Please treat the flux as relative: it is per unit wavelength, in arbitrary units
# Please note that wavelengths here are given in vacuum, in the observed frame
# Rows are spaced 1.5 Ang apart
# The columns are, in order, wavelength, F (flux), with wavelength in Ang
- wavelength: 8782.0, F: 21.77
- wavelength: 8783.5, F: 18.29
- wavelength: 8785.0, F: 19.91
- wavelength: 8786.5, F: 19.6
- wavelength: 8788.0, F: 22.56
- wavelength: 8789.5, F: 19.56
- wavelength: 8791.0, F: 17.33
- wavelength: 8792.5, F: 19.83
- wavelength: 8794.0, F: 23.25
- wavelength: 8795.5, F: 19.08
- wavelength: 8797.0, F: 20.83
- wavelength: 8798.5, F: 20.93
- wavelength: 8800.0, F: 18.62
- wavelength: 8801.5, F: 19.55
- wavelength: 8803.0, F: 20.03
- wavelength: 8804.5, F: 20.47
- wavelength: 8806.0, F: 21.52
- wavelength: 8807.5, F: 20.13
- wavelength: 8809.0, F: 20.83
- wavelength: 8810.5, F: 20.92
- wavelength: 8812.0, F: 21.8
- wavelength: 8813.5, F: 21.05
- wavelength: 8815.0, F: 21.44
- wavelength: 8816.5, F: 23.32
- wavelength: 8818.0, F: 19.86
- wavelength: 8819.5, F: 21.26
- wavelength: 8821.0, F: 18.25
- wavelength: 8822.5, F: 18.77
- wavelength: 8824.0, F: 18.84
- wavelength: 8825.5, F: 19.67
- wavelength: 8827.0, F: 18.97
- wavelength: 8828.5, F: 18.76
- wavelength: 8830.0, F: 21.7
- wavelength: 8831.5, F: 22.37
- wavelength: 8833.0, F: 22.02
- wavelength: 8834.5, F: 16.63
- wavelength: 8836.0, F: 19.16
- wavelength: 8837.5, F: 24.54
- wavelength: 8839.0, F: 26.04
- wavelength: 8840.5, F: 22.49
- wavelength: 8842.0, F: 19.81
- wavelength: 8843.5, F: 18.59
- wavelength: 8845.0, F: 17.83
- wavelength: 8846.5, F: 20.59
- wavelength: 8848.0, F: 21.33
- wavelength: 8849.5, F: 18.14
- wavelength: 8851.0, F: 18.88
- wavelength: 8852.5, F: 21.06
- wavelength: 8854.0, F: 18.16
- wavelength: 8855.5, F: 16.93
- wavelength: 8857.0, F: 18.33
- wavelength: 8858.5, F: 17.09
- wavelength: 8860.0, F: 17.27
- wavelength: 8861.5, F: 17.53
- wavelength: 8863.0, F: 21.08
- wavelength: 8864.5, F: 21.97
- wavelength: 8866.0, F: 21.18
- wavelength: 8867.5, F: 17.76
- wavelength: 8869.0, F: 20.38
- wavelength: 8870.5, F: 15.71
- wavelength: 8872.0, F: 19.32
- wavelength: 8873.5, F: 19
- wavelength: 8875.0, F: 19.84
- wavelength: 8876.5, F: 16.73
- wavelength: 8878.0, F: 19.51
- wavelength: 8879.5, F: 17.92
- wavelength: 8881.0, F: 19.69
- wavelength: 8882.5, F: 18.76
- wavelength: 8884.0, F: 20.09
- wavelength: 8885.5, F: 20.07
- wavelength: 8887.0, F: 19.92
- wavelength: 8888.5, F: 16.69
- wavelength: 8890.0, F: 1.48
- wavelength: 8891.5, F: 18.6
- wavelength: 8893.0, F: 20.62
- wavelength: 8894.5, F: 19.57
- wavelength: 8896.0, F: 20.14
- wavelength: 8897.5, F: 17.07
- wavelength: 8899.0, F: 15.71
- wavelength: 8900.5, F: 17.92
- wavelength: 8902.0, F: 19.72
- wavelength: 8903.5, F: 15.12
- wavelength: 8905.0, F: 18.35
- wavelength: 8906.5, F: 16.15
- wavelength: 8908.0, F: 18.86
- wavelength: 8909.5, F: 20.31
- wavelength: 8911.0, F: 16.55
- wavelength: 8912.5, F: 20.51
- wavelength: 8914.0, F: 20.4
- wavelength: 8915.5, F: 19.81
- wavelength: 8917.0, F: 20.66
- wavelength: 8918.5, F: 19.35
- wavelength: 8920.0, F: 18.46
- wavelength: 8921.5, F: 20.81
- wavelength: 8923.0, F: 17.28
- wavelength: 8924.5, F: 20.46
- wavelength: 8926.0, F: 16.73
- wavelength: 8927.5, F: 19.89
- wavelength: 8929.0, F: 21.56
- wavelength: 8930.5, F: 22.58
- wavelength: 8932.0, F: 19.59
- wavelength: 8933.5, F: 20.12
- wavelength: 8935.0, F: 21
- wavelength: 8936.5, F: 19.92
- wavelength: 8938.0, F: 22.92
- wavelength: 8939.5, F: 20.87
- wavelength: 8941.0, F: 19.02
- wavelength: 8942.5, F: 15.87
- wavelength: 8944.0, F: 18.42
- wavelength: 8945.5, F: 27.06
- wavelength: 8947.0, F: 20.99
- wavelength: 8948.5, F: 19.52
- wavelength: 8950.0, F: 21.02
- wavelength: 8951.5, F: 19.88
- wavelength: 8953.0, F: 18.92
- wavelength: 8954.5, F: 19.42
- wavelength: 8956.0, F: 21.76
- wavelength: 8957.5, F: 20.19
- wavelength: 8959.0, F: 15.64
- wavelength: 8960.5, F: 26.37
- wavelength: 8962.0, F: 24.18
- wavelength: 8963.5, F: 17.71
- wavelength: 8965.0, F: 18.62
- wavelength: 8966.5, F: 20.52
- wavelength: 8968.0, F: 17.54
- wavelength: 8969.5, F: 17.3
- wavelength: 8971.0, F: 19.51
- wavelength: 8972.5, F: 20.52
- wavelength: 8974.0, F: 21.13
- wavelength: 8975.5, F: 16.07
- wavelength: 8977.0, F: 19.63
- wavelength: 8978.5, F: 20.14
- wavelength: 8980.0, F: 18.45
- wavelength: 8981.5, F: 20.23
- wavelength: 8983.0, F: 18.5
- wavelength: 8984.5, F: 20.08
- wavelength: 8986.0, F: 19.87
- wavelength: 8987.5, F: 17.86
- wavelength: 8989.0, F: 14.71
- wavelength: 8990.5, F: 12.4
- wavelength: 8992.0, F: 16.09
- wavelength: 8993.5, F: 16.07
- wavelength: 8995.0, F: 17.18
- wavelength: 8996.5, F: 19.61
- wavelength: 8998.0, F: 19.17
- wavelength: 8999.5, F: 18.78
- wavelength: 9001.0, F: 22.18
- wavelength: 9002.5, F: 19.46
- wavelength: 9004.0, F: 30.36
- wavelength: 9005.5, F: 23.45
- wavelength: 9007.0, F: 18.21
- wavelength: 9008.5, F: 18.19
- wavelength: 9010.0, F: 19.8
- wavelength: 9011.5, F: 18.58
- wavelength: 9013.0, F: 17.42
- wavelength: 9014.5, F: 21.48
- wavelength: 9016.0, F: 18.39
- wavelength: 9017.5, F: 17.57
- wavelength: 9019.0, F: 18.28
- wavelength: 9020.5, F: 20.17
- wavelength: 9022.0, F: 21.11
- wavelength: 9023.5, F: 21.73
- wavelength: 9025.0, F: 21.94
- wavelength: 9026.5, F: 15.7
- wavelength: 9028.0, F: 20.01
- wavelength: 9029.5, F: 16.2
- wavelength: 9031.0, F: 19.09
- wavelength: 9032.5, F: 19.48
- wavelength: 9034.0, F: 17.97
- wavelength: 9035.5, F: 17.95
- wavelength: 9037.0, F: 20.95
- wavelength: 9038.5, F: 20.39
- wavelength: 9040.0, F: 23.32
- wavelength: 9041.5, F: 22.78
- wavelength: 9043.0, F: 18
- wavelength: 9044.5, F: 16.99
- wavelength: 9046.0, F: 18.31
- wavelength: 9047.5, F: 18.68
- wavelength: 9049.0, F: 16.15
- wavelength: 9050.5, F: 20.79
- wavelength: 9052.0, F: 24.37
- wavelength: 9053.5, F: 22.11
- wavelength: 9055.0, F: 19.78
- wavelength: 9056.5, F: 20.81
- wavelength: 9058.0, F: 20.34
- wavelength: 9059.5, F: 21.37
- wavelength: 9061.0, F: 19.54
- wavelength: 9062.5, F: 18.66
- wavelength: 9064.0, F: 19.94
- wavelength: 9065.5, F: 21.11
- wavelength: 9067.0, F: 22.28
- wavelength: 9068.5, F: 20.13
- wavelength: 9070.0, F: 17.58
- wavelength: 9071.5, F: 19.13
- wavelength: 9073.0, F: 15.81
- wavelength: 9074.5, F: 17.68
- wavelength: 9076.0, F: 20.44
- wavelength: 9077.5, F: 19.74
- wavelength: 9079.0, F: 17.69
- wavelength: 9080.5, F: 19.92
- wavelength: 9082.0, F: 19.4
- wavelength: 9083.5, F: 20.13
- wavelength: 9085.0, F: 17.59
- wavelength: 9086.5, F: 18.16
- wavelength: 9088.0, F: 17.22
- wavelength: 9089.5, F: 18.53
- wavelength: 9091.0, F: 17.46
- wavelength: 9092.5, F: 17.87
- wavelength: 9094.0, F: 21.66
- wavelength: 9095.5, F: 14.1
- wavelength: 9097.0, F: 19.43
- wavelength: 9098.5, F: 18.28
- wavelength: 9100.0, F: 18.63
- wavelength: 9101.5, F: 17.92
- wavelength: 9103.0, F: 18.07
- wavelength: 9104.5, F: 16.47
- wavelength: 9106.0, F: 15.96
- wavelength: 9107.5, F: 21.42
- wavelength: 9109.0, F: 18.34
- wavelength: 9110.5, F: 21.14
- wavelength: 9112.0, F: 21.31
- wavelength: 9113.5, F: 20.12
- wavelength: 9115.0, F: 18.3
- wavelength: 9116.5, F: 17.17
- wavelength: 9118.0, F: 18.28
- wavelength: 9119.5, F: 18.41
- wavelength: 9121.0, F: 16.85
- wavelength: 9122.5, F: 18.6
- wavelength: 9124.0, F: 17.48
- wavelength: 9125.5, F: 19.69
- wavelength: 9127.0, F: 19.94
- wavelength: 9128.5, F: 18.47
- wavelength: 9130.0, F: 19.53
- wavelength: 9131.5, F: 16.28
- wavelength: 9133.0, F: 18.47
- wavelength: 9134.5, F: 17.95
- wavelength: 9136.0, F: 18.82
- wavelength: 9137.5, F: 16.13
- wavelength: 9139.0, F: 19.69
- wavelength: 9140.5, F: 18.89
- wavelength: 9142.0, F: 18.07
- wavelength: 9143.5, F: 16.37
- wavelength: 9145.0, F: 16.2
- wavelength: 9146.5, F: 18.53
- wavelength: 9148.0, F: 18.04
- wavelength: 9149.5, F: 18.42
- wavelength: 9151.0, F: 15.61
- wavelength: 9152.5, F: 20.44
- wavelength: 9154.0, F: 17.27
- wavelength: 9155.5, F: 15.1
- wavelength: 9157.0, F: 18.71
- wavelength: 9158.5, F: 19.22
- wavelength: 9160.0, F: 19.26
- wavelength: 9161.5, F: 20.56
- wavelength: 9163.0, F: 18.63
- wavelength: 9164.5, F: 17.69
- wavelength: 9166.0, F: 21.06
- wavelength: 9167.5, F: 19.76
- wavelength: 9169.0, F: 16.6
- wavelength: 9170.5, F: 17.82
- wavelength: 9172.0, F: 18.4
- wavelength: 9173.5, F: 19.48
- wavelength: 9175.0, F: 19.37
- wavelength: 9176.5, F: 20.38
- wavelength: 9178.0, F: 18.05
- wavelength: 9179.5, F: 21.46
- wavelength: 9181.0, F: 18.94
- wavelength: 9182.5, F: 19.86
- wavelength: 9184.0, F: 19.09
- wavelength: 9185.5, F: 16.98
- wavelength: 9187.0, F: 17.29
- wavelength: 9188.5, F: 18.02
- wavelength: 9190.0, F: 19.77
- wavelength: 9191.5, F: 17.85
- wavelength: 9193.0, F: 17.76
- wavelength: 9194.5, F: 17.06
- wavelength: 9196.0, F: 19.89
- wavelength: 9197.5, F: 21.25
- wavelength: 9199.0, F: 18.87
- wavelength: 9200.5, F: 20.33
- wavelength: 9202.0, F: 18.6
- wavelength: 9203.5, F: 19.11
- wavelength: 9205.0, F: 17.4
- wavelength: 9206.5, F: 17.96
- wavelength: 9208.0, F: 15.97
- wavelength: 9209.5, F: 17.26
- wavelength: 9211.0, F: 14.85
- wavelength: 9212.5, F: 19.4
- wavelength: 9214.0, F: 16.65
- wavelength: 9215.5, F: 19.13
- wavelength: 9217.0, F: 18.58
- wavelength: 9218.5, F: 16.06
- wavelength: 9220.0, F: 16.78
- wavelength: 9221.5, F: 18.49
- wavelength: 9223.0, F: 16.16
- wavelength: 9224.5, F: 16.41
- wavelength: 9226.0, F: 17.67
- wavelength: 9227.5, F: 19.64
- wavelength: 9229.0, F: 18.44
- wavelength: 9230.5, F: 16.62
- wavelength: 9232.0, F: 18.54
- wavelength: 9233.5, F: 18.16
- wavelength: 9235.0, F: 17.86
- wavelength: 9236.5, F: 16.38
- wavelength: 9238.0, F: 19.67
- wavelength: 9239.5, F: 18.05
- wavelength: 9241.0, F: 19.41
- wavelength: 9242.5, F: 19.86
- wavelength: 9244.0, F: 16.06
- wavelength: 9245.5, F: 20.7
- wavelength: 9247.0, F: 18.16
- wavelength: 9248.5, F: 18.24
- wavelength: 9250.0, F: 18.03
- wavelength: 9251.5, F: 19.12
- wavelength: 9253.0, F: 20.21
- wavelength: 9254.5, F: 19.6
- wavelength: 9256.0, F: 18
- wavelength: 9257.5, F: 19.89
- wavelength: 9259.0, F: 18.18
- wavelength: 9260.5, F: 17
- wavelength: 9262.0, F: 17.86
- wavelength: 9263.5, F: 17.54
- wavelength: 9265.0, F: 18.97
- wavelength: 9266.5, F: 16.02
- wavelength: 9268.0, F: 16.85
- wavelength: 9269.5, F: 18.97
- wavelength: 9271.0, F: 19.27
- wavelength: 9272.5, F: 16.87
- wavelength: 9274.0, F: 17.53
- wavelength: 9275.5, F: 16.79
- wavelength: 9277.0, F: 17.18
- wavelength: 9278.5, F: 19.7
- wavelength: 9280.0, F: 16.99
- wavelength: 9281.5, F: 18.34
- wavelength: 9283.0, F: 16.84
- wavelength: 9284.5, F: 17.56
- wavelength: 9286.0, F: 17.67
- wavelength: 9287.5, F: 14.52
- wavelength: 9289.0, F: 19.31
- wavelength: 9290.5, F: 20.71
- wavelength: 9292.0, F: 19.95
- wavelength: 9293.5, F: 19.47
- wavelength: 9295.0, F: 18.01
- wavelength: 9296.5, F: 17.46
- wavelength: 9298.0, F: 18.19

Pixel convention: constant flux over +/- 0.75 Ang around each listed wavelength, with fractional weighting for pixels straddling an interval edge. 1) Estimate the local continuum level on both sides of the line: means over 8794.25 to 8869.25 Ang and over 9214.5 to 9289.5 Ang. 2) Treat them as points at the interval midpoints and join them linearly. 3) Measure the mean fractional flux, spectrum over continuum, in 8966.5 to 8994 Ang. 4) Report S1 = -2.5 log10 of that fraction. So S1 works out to 0.07 mag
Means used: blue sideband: 20.1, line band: 18.2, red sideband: 18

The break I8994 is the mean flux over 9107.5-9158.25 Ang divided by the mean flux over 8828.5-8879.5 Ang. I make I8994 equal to 0.93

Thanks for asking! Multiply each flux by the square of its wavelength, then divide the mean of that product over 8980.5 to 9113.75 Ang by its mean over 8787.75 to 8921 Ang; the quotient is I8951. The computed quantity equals 1.04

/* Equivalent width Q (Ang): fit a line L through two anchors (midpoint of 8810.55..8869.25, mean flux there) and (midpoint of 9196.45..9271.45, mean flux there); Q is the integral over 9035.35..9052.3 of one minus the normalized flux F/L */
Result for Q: -0.7 Ang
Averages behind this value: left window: 20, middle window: 19.8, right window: 18.2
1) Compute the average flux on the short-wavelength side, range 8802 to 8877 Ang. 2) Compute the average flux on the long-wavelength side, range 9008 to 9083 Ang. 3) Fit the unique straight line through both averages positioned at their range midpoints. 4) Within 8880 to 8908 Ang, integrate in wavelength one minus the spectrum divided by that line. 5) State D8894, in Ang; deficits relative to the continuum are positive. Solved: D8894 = 3.2 Ang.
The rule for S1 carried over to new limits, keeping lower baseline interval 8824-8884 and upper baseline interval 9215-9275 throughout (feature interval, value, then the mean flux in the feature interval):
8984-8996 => 0.14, 16.8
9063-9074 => -0.03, 19.4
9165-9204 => -0.04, 19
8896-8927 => 0.04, 18.6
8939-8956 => -0.05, 20.2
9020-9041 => -0.05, 19.7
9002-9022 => -0.07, 20.2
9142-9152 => 0.07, 17.3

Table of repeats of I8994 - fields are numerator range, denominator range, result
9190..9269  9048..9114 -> 0.95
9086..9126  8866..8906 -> 1.02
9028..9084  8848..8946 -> 1.04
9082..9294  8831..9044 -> 0.95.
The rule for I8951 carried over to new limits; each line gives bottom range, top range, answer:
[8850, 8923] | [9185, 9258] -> 1.06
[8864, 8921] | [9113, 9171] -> 1.05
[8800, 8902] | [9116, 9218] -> 1.02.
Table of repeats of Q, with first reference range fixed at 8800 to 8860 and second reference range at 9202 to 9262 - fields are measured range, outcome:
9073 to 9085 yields -0.1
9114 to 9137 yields 0.4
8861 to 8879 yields 0.7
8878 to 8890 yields 1.1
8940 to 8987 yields -0.9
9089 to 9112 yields 0.3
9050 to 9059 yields -1.1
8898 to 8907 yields 1.2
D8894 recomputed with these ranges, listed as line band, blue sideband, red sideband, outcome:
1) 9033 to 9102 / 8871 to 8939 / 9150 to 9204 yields -1.9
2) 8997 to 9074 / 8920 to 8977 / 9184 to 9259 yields -1.6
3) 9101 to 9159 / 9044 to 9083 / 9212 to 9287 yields 2.4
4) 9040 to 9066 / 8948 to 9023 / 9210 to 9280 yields -1.4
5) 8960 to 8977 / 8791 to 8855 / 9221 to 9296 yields -0.2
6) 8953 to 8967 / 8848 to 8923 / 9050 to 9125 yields -1.3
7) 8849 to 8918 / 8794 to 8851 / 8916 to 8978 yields 6.2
